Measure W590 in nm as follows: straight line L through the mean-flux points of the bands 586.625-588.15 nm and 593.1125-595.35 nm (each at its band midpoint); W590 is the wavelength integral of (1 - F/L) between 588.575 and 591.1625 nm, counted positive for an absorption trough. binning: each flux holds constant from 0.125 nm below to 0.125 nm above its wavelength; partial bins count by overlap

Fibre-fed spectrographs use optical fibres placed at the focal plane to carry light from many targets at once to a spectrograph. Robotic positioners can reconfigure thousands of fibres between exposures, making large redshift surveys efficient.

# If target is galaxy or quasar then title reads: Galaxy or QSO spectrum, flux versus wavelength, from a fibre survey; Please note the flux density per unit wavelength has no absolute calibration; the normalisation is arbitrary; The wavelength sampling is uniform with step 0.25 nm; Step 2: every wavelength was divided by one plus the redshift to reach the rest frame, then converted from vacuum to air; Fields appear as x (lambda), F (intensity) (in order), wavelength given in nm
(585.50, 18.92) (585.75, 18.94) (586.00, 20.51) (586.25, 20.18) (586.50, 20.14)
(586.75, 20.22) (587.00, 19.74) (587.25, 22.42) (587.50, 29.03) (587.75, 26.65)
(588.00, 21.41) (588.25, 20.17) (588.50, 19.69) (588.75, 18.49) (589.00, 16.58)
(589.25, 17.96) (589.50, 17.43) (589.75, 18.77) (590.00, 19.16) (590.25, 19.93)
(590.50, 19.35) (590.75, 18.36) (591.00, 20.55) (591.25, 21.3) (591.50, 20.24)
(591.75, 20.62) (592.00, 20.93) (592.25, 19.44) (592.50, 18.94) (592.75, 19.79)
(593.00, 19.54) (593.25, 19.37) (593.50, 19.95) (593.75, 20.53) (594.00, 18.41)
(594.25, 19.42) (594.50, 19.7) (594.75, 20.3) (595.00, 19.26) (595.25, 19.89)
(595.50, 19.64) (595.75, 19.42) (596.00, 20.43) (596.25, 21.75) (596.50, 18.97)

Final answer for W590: 0.37 nm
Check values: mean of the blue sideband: 23.2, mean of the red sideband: 19.6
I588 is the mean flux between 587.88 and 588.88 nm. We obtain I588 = 19.9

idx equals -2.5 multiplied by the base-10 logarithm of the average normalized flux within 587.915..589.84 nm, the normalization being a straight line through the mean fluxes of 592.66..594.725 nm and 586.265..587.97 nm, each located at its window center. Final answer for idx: 0.170 mag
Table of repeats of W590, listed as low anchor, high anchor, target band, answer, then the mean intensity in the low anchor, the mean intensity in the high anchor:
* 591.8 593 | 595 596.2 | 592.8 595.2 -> 0.03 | 19.8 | 19.9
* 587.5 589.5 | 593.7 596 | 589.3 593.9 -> 0.10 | 20.5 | 19.6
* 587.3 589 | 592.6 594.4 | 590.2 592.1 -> 0.05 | 22.1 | 19.6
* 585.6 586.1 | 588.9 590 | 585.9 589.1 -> -0.40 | 19.6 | 17.9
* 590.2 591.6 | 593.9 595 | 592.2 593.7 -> 0.01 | 20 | 19.5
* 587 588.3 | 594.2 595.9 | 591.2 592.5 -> 0.07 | 23.7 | 19.7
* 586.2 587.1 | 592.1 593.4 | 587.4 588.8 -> -0.19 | 20.1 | 19.5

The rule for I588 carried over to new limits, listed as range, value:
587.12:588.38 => 23.9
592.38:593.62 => 19.5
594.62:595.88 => 19.7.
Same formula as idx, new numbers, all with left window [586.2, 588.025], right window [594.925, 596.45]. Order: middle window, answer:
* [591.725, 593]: 0.063 mag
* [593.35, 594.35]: 0.055 mag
